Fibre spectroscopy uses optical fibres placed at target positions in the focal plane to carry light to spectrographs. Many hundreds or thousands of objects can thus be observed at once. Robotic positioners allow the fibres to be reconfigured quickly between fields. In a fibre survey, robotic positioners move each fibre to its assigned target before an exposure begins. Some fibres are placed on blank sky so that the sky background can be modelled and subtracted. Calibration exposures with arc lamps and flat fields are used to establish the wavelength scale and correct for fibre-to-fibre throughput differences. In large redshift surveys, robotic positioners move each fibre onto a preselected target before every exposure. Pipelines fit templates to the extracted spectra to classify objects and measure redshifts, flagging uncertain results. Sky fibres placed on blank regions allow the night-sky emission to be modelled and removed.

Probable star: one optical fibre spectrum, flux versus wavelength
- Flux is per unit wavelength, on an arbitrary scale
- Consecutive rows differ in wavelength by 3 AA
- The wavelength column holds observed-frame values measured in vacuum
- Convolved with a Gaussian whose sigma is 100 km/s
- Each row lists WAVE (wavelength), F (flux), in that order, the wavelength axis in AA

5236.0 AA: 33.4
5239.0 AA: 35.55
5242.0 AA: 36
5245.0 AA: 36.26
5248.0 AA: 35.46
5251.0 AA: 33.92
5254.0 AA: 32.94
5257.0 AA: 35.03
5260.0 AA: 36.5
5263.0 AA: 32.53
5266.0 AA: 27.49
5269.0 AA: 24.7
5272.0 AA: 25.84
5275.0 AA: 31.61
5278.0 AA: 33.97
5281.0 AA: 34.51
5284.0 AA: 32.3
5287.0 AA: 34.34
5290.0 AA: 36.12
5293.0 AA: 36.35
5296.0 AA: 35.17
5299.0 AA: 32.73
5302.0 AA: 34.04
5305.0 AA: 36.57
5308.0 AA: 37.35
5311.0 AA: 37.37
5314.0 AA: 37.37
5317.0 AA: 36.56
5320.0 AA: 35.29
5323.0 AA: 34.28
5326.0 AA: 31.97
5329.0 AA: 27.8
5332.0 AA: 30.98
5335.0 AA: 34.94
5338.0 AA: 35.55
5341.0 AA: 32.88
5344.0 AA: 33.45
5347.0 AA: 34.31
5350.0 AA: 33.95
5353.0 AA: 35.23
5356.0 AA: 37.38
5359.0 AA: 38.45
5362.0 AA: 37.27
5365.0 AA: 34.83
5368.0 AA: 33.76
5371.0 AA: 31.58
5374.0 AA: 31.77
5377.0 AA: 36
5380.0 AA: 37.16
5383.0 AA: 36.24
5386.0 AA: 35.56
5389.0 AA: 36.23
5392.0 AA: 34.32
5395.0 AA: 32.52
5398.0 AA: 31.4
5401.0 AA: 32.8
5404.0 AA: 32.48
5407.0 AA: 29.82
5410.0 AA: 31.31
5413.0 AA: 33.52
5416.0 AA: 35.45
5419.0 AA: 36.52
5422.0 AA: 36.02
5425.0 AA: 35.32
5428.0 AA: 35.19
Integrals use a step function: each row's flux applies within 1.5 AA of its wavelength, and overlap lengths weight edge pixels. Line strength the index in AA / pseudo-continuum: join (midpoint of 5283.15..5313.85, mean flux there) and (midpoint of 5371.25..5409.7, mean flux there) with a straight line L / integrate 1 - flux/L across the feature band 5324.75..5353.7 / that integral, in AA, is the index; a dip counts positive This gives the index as 1.32 AA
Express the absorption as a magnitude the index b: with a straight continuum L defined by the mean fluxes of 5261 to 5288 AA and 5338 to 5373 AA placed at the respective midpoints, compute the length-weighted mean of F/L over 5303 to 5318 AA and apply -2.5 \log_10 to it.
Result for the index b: -0.14 mag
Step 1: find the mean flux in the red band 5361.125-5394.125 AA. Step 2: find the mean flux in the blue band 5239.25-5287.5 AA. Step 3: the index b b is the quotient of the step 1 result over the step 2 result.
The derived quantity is 1.07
